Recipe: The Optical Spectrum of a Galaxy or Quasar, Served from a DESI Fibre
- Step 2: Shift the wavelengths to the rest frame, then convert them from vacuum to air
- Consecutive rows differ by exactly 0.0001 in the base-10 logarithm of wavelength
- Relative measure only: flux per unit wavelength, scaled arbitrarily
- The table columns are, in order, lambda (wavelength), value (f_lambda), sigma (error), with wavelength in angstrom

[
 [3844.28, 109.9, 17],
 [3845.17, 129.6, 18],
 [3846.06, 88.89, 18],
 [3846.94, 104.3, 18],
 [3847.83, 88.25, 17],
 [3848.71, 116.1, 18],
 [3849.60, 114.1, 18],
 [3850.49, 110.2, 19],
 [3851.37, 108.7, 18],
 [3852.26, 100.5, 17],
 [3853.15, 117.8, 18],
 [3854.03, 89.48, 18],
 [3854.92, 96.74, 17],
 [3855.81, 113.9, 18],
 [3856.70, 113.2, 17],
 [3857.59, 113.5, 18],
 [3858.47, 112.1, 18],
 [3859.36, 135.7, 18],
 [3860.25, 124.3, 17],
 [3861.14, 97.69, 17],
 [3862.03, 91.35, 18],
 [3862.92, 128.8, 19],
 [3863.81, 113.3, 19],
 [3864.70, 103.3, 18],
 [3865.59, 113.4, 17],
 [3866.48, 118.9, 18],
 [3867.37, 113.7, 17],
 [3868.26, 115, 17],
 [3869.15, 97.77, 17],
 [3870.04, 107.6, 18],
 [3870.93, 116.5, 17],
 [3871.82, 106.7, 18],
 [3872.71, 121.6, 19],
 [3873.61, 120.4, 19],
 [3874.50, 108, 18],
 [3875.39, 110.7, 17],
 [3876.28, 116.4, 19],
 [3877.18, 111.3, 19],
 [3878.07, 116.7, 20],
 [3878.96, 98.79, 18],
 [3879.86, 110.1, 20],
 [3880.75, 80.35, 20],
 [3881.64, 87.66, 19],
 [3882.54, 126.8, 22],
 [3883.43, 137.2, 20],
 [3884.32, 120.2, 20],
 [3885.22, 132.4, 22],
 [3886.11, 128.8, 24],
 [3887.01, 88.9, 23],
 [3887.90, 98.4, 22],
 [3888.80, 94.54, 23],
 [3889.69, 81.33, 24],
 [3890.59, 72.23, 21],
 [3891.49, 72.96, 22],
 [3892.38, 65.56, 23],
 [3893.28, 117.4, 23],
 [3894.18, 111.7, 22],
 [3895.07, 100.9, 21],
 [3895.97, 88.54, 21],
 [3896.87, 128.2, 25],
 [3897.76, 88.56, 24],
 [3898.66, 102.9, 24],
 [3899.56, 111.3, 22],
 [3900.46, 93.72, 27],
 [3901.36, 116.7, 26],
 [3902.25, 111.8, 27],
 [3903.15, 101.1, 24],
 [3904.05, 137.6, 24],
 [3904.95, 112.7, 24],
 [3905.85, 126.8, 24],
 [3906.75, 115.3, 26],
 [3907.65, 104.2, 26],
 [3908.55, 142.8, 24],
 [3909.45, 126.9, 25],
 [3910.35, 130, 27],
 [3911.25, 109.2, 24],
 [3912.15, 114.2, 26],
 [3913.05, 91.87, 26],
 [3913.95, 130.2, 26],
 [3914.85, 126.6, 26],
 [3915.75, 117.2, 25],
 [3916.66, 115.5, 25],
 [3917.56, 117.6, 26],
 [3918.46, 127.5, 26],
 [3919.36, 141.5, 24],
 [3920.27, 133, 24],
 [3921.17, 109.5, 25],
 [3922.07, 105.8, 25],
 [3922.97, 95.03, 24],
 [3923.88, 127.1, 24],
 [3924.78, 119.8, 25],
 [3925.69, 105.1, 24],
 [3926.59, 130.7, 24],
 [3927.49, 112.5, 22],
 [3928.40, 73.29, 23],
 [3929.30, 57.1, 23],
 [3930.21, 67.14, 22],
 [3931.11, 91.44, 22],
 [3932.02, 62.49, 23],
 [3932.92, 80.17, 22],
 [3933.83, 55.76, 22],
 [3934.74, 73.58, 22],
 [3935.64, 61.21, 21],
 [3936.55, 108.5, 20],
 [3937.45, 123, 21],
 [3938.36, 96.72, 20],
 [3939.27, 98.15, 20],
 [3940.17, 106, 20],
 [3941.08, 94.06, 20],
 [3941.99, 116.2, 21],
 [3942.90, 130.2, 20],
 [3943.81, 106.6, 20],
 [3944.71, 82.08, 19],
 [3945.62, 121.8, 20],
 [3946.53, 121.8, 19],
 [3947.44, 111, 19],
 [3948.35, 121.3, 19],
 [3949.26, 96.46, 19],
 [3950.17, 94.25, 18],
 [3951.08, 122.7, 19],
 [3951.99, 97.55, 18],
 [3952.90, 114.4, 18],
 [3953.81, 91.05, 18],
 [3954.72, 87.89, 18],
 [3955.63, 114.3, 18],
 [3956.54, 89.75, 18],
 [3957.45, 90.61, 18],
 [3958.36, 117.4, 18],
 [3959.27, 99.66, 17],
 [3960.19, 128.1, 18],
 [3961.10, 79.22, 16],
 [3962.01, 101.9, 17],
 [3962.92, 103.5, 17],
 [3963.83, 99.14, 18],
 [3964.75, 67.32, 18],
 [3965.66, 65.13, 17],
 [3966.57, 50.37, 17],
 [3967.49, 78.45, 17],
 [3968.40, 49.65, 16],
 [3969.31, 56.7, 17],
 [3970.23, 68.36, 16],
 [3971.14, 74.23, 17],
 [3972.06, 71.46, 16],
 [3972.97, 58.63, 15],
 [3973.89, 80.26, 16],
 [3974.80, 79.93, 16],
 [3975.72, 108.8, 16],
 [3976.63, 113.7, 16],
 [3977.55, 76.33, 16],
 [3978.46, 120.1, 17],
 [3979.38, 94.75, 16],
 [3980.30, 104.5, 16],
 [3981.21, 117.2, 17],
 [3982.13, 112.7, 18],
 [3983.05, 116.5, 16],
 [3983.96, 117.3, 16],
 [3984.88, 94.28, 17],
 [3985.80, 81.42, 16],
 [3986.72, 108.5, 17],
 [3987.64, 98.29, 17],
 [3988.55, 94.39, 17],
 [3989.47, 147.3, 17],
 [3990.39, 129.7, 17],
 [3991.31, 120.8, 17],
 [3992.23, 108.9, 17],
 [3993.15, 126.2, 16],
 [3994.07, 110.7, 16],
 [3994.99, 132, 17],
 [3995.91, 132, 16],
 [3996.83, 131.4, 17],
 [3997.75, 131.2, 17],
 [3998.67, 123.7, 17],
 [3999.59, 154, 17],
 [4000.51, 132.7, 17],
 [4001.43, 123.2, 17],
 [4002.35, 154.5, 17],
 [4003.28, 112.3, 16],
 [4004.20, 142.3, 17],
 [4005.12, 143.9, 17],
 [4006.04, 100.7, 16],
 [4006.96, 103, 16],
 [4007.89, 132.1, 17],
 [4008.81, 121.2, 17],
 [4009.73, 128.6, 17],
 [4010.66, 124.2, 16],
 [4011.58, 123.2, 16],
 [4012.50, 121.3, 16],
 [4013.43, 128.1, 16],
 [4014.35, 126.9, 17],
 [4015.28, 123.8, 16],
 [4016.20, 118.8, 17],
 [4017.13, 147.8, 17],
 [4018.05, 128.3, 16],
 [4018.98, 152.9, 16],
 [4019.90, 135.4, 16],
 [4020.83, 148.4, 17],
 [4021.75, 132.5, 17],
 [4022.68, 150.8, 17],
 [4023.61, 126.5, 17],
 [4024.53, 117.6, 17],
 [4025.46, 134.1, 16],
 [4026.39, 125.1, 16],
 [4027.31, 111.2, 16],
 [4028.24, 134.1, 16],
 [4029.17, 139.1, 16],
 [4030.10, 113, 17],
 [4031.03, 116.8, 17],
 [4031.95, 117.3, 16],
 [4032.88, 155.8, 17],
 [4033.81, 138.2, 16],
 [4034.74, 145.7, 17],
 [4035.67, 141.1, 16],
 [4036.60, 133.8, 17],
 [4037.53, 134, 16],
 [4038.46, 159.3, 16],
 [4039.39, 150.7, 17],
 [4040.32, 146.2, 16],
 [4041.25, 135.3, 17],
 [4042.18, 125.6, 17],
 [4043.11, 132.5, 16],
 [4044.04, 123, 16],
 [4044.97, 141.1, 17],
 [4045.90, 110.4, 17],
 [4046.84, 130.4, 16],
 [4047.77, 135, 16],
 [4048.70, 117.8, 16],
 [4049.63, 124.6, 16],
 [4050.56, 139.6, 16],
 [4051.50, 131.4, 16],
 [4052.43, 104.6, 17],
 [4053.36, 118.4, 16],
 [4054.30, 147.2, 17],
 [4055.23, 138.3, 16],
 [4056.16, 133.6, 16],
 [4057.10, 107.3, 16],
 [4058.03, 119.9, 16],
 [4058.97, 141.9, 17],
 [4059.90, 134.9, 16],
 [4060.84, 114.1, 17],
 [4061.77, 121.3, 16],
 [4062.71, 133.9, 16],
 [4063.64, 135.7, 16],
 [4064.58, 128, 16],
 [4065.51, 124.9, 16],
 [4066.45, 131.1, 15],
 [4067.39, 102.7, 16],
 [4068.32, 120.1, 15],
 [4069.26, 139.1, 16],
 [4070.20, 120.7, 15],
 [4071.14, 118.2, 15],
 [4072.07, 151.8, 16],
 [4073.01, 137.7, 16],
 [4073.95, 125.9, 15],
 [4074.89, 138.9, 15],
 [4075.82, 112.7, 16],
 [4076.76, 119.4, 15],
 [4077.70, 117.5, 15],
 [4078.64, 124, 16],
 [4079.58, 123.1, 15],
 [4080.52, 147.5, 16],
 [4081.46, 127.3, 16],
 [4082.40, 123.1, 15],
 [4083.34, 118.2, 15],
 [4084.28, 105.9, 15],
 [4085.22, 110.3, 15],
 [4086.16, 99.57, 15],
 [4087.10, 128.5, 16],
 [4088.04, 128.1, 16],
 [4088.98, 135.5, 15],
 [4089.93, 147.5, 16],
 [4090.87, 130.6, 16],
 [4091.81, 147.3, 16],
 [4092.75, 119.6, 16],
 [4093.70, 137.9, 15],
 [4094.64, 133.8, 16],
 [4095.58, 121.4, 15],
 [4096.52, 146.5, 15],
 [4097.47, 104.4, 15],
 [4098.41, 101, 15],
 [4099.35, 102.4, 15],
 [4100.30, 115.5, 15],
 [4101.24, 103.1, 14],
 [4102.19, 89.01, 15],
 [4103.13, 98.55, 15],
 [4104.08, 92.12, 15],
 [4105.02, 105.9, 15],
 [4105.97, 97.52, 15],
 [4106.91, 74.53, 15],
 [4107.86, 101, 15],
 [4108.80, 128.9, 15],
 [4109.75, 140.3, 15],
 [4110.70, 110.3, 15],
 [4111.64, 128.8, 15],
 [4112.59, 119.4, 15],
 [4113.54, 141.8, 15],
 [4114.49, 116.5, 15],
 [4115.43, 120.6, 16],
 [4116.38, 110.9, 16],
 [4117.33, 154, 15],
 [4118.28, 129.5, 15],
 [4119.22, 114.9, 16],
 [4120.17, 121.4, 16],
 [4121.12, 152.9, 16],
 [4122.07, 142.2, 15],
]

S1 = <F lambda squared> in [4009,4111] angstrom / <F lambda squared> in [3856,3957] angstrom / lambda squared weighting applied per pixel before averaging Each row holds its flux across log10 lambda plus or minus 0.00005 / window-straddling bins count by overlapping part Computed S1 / 1.27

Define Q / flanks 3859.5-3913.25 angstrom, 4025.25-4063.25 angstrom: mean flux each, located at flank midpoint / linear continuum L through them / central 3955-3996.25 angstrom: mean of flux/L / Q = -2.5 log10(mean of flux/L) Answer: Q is 0.24 mag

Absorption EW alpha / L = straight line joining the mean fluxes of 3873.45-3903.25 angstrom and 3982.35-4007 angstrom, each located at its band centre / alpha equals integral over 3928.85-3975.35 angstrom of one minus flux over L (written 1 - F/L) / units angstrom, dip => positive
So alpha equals 9.7 angstrom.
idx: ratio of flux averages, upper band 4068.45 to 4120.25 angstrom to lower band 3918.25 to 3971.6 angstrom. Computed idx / 1.3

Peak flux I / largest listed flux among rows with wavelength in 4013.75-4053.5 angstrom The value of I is 159.3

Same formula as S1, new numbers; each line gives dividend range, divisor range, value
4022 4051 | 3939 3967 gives 1.37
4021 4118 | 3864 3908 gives 1.28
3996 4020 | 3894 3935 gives 1.26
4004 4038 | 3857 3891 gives 1.28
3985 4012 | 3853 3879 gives 1.18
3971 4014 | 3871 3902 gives 1.15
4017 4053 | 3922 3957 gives 1.41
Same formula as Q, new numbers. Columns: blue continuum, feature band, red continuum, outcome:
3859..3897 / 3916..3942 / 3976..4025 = 0.14 mag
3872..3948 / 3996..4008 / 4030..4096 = -0.08 mag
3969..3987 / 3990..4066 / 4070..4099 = -0.20 mag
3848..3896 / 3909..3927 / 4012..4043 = -0.03 mag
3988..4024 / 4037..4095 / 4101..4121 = -0.07 mag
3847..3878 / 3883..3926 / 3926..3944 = -0.12 mag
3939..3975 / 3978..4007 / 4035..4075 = -0.12 mag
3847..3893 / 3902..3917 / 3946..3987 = -0.16 mag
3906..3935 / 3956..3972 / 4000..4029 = 0.37 mag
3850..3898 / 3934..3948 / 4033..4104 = 0.12 mag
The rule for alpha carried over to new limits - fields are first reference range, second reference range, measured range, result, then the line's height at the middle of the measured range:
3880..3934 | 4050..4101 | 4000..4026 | -2.5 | 119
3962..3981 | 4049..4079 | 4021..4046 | -4.8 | 112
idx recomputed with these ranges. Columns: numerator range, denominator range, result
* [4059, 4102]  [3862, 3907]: 1.16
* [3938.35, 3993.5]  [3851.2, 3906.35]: 0.91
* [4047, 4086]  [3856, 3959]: 1.18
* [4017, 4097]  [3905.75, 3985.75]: 1.30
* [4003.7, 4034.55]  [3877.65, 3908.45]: 1.22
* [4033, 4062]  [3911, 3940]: 1.29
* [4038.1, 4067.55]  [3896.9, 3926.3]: 1.12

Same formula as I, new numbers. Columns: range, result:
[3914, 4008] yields 154.5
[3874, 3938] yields 142.8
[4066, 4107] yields 151.8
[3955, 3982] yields 128.1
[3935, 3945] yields 130.2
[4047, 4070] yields 147.2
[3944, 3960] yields 122.7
